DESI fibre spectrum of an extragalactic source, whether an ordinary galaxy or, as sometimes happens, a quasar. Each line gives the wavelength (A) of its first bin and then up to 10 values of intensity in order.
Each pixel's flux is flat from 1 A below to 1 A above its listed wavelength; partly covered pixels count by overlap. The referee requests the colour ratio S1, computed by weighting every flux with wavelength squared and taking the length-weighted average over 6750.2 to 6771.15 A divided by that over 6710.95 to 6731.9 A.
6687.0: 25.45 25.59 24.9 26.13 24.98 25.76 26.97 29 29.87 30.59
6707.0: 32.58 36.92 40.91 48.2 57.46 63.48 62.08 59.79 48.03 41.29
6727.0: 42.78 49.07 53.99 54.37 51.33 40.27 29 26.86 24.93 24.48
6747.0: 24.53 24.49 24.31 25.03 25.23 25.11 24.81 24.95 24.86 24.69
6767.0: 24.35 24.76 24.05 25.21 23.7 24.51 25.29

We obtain 0.48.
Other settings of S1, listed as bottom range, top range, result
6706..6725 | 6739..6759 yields 0.51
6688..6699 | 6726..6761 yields 1.32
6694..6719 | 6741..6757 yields 0.66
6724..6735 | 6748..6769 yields 0.51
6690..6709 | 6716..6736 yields 1.87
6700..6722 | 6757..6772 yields 0.56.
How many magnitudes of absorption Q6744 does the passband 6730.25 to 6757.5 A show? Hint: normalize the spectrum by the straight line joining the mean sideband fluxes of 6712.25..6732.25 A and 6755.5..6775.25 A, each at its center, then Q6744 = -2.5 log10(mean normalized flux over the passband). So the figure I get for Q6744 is 0.21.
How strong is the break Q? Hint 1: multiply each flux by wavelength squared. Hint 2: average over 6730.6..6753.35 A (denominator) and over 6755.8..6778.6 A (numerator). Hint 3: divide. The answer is 0.75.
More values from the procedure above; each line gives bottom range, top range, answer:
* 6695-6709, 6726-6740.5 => 1.55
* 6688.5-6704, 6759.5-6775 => 0.94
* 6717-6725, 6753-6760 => 0.46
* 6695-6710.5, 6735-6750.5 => 0.98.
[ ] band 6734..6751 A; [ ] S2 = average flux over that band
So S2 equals 30.4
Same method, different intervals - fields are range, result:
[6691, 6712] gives 30.1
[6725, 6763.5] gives 33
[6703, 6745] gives 43.9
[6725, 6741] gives 44.4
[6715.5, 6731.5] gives 52.7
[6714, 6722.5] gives 60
